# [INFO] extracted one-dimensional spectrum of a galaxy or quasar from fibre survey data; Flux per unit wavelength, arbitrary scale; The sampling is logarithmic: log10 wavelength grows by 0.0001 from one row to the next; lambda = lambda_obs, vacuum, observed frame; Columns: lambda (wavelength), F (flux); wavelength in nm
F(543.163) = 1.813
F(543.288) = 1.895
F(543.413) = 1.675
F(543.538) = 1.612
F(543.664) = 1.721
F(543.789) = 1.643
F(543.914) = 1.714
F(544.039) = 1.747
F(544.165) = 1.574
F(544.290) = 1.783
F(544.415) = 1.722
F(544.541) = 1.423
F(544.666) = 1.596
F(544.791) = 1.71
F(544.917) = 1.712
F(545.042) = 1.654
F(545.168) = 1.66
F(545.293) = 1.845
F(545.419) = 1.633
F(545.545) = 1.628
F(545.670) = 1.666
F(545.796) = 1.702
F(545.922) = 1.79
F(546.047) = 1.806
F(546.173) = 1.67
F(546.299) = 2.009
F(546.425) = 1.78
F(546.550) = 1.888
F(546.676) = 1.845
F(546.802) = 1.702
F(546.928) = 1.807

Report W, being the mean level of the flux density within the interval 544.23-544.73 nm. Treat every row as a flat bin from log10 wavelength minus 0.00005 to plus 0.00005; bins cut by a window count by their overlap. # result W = 1.63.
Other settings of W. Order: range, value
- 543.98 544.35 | 1.7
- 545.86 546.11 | 1.8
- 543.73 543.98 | 1.68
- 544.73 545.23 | 1.68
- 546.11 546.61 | 1.84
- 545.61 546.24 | 1.73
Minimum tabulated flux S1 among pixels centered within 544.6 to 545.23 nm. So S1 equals 1.596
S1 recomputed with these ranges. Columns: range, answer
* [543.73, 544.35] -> 1.574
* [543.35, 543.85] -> 1.612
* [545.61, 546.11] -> 1.666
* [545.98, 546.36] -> 1.67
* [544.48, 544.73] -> 1.423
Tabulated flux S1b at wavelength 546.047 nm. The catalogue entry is 1.806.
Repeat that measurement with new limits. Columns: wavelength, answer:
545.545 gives 1.628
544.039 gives 1.747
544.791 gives 1.71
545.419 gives 1.633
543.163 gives 1.813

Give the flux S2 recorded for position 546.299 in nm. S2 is 2.009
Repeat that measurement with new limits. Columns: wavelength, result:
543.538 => 1.612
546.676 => 1.845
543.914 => 1.714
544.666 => 1.596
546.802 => 1.702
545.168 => 1.66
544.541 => 1.423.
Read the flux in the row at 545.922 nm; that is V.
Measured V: 1.79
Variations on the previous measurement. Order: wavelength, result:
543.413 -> 1.675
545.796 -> 1.702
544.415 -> 1.722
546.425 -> 1.78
